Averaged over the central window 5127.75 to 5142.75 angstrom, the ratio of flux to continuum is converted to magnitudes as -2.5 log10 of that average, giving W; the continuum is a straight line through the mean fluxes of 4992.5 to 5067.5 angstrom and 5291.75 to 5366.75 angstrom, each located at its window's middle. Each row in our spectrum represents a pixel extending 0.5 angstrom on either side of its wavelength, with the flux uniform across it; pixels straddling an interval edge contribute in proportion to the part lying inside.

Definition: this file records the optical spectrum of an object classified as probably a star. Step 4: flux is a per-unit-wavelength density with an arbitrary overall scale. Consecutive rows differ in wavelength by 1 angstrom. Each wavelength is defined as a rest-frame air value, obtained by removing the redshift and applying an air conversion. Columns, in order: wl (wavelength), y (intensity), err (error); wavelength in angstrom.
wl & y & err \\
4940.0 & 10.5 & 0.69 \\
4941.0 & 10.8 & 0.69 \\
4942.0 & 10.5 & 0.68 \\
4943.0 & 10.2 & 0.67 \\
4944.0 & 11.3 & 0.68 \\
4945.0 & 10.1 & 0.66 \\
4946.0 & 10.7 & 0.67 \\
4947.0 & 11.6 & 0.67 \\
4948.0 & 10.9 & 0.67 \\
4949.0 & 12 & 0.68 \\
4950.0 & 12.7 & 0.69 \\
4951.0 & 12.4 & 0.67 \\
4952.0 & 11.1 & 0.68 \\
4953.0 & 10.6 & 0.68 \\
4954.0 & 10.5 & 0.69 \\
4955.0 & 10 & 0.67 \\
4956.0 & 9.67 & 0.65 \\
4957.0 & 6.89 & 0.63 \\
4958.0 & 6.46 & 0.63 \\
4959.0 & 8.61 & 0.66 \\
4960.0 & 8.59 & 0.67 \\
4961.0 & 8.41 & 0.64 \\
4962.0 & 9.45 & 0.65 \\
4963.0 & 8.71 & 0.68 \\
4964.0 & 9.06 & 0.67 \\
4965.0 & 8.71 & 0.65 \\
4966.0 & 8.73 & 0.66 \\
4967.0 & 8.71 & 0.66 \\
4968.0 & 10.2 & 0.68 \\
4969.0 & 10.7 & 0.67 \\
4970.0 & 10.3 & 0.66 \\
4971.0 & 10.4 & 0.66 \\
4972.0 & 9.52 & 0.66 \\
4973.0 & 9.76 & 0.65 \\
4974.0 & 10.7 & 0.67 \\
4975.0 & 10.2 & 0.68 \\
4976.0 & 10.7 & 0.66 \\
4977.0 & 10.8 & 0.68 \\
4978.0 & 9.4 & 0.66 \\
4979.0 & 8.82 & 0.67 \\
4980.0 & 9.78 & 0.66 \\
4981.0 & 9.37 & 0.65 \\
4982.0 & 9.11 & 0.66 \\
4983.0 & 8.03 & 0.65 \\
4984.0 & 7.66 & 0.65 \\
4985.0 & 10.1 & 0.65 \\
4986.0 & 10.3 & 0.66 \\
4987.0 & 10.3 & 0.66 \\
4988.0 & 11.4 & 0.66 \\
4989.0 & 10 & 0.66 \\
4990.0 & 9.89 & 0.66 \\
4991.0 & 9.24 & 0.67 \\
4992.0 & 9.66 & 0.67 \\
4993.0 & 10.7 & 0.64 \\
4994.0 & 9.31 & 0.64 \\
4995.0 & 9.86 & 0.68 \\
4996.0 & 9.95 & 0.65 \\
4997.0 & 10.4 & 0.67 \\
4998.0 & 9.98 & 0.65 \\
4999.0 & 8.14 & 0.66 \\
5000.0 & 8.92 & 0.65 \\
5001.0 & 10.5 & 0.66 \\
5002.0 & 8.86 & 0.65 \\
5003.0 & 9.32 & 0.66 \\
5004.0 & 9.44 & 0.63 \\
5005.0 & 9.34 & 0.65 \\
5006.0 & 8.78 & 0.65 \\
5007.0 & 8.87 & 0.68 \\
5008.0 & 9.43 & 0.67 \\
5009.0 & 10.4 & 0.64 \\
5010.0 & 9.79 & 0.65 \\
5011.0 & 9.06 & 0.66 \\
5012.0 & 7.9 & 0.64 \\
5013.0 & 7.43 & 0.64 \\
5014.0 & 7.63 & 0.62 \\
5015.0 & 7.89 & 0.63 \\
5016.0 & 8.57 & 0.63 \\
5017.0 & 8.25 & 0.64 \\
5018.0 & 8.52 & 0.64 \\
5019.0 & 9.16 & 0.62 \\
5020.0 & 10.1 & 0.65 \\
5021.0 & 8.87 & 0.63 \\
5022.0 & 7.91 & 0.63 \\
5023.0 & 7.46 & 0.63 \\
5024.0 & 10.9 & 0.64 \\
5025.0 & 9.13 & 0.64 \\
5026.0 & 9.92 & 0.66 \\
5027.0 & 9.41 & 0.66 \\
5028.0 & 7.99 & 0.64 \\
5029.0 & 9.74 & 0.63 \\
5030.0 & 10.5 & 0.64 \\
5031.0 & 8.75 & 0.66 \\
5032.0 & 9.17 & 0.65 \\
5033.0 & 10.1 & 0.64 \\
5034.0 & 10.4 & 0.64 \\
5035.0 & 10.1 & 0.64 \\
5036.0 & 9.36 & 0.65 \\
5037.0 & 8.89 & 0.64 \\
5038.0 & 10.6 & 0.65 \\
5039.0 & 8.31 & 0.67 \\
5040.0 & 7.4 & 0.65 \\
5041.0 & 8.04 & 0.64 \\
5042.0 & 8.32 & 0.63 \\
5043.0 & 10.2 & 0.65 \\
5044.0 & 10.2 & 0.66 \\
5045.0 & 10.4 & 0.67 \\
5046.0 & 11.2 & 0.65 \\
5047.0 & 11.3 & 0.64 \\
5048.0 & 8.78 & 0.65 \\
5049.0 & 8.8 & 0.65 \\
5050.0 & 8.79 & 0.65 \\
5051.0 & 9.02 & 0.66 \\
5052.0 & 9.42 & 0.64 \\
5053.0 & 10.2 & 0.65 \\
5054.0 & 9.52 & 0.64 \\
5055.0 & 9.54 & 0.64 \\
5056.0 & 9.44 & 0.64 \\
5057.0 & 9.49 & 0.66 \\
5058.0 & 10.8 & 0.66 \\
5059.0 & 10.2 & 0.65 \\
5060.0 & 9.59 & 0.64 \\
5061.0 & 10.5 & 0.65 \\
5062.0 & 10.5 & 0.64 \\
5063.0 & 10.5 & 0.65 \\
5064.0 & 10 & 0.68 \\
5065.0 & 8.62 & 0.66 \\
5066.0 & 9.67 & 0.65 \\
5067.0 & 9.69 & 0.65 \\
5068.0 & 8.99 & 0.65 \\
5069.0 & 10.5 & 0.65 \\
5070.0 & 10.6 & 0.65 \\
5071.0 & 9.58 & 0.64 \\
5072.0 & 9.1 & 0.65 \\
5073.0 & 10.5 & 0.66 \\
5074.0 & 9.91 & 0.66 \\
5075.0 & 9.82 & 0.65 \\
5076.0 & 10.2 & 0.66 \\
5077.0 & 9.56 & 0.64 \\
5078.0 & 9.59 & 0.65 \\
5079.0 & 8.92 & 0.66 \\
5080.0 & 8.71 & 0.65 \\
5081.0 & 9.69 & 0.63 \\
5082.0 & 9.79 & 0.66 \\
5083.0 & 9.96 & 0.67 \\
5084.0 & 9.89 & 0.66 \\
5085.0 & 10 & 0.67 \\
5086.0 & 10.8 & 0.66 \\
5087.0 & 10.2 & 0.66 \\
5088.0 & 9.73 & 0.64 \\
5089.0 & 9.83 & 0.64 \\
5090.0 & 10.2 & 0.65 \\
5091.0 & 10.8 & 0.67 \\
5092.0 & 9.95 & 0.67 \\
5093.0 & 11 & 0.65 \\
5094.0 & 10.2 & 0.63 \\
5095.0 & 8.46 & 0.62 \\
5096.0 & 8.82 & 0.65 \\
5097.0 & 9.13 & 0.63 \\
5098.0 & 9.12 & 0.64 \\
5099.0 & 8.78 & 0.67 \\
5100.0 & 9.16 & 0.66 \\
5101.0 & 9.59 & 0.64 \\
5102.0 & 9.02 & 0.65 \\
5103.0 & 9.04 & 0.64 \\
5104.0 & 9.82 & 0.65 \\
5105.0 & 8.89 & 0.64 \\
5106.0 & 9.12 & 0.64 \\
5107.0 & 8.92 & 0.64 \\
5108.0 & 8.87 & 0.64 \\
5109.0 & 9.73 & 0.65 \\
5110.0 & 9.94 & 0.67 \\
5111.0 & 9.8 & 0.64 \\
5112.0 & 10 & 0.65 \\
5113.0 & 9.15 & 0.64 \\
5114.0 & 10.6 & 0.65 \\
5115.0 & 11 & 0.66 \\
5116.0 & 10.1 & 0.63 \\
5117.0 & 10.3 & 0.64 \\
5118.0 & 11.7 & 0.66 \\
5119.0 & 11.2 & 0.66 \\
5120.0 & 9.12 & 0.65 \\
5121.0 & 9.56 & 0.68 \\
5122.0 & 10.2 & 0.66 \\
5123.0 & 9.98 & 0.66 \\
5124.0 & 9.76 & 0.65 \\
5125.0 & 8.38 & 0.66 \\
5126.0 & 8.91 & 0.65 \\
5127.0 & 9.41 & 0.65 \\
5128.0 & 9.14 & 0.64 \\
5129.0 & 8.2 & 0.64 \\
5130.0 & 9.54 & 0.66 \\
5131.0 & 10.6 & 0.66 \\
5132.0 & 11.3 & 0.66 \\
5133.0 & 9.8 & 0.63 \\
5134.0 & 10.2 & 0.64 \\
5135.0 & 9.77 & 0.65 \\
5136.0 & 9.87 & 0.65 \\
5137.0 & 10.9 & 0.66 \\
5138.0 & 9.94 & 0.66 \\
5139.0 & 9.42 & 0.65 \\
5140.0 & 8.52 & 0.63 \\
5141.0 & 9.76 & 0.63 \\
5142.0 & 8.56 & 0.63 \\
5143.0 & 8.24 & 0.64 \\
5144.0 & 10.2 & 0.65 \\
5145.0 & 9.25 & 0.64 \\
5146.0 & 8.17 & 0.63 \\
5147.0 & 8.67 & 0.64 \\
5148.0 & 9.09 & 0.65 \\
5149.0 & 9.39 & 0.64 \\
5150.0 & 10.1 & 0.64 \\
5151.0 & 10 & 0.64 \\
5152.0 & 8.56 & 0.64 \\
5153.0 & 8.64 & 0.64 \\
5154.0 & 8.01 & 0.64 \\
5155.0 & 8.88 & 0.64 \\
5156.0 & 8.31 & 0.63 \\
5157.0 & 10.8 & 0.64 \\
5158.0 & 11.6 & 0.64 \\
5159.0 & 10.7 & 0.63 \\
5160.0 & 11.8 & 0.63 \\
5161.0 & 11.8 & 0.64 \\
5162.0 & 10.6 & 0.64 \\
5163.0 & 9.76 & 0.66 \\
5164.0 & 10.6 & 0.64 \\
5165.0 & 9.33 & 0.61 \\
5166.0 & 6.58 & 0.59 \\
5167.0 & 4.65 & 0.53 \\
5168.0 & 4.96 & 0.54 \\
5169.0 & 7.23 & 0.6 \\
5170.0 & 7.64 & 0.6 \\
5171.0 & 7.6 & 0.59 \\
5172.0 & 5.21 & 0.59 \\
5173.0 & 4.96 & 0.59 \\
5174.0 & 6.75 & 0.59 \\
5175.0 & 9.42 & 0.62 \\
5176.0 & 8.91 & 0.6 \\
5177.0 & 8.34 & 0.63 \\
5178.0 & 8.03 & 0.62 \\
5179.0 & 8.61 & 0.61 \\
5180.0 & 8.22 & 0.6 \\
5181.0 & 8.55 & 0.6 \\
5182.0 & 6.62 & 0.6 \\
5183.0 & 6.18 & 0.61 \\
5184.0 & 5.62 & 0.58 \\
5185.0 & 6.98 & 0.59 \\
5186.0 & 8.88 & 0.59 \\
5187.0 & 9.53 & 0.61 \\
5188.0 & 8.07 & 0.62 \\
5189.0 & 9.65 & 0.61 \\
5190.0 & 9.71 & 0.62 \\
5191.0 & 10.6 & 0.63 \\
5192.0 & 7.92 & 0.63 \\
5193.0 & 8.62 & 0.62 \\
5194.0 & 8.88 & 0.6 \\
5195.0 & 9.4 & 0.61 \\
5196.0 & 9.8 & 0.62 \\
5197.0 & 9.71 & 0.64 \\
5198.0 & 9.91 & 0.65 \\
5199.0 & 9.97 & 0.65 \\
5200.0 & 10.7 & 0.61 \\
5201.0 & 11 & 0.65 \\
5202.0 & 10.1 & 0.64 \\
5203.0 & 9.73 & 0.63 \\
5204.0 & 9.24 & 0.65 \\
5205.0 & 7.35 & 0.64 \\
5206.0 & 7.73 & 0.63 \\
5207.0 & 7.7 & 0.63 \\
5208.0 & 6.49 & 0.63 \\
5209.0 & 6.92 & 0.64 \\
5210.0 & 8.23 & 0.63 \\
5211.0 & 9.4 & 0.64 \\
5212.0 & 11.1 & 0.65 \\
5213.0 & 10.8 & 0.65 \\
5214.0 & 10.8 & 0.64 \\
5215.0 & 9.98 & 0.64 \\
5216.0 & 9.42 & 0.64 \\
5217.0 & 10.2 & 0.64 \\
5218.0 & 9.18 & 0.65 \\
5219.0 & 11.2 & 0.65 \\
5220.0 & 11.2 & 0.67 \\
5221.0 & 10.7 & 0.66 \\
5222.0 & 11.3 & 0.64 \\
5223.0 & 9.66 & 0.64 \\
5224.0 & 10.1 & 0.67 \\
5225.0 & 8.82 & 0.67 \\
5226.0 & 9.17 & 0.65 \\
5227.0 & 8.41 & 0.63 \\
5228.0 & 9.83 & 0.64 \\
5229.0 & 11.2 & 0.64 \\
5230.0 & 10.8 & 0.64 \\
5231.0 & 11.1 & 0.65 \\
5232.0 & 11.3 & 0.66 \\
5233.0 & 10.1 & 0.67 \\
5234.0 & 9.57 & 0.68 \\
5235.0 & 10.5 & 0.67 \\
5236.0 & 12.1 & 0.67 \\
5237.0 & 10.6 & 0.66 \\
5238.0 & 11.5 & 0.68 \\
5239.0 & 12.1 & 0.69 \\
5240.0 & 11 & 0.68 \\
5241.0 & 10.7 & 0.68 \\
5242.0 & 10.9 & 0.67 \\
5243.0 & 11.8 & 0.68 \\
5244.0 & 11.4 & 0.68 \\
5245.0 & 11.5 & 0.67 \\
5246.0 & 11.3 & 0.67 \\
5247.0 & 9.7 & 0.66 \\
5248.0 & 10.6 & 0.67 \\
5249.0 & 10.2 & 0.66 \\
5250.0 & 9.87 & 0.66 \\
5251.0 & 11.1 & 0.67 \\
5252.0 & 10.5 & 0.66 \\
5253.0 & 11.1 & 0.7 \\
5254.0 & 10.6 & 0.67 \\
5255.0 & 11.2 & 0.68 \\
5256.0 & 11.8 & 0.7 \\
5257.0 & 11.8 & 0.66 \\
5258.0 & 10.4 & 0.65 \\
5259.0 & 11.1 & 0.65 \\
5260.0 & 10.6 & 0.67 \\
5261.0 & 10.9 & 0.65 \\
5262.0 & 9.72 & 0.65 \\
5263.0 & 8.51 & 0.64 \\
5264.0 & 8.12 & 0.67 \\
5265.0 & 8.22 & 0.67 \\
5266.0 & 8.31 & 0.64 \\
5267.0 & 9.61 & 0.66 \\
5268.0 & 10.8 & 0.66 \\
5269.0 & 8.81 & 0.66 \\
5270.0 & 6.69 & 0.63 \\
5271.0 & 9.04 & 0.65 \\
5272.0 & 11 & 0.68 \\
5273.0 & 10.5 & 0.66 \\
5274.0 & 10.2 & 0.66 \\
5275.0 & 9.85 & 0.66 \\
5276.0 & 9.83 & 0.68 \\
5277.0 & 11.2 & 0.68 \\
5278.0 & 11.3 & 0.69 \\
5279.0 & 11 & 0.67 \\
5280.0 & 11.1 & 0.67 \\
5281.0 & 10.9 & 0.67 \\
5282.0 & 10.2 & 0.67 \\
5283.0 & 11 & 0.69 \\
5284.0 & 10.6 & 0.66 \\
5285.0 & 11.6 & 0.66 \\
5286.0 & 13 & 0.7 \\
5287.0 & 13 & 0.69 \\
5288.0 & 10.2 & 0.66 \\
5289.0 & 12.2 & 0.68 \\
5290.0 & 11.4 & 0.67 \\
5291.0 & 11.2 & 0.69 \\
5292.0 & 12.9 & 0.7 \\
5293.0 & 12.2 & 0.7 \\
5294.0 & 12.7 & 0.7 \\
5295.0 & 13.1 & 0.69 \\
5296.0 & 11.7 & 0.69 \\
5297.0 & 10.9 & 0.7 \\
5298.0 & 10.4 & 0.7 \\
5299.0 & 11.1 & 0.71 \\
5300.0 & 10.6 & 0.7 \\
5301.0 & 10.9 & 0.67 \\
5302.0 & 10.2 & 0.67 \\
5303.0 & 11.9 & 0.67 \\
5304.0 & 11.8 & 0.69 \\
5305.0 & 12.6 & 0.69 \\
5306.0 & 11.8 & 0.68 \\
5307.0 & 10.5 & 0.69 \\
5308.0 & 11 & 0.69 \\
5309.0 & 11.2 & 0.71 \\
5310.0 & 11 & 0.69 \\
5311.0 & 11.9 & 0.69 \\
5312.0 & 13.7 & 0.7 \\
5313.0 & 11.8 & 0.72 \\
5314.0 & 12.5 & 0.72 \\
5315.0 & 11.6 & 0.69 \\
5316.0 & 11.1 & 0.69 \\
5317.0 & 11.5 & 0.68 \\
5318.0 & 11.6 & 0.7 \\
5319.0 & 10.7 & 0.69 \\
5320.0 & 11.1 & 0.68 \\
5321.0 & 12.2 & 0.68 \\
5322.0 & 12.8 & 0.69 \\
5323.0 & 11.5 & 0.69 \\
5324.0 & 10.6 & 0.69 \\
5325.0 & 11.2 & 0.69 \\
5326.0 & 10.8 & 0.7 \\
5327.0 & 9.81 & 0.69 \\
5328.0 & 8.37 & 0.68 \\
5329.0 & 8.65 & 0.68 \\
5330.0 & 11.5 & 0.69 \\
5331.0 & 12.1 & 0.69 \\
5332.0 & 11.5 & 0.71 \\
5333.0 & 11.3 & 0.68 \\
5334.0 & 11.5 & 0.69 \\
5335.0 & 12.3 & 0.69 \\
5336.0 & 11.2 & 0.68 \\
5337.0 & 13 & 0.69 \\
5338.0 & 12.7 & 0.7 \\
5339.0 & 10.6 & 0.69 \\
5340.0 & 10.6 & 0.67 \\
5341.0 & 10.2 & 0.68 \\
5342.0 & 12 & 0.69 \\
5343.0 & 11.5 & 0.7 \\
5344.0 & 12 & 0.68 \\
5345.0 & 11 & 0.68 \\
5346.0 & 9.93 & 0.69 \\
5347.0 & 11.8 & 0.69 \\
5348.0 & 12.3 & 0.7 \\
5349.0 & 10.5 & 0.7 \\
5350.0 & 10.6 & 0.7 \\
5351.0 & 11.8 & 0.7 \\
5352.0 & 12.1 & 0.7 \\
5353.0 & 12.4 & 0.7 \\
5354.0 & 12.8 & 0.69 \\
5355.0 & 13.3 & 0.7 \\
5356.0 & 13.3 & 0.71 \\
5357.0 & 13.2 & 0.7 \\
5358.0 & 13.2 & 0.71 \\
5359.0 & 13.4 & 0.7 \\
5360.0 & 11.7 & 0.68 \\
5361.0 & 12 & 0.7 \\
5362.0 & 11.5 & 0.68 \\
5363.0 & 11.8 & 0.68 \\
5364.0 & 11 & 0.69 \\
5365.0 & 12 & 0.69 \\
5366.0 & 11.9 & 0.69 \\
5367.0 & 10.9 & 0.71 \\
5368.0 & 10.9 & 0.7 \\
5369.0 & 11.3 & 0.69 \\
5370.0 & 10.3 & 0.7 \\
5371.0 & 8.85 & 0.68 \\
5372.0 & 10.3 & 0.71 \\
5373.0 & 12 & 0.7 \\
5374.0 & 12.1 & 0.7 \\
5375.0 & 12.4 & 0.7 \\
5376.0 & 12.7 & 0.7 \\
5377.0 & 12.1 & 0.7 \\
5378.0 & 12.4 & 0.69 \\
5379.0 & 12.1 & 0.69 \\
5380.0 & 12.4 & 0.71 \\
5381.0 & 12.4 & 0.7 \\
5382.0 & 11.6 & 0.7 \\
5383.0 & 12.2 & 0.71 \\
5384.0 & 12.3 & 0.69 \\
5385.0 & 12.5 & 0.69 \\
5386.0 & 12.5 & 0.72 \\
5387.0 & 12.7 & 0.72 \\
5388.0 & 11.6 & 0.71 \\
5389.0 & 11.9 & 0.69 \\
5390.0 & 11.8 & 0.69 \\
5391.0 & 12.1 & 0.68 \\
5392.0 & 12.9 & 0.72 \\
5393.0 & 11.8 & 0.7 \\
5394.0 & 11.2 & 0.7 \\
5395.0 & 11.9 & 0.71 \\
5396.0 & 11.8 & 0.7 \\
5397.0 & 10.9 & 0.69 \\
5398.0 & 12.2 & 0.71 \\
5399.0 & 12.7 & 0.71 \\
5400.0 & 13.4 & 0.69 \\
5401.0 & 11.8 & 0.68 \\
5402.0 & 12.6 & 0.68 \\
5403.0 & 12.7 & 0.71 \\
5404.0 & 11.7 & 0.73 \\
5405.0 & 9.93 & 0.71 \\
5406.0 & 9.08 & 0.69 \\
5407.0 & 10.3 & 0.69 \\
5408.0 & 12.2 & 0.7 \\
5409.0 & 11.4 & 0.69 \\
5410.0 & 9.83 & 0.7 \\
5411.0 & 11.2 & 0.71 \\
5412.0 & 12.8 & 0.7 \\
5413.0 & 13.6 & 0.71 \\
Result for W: 0.05 mag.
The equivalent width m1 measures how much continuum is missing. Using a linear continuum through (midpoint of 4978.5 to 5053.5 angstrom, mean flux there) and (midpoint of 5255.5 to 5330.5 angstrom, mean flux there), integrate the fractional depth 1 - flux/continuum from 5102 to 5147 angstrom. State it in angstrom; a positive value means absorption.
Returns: 1.42 angstrom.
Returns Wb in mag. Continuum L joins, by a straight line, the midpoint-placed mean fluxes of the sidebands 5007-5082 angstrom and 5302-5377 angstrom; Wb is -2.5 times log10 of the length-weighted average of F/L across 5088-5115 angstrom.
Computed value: 0.03 mag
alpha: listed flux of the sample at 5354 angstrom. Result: 12.8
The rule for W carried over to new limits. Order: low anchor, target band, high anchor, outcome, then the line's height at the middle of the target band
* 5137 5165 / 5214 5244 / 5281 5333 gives 0.00 mag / 10.5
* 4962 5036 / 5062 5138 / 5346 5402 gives 0.04 mag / 10.1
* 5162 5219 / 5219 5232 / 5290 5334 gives -0.10 mag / 9.38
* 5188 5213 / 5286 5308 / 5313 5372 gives -0.08 mag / 10.7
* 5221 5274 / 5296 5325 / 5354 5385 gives -0.03 mag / 11.2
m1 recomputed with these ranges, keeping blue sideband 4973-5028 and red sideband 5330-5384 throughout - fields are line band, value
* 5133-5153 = 1.79 angstrom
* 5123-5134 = 0.71 angstrom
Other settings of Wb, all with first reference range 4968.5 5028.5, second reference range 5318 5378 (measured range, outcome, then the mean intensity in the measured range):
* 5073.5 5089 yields 0.013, 9.79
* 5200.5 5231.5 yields 0.115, 9.64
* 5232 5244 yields -0.016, 11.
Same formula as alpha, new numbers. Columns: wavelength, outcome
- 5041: 8.04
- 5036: 9.36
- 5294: 12.7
